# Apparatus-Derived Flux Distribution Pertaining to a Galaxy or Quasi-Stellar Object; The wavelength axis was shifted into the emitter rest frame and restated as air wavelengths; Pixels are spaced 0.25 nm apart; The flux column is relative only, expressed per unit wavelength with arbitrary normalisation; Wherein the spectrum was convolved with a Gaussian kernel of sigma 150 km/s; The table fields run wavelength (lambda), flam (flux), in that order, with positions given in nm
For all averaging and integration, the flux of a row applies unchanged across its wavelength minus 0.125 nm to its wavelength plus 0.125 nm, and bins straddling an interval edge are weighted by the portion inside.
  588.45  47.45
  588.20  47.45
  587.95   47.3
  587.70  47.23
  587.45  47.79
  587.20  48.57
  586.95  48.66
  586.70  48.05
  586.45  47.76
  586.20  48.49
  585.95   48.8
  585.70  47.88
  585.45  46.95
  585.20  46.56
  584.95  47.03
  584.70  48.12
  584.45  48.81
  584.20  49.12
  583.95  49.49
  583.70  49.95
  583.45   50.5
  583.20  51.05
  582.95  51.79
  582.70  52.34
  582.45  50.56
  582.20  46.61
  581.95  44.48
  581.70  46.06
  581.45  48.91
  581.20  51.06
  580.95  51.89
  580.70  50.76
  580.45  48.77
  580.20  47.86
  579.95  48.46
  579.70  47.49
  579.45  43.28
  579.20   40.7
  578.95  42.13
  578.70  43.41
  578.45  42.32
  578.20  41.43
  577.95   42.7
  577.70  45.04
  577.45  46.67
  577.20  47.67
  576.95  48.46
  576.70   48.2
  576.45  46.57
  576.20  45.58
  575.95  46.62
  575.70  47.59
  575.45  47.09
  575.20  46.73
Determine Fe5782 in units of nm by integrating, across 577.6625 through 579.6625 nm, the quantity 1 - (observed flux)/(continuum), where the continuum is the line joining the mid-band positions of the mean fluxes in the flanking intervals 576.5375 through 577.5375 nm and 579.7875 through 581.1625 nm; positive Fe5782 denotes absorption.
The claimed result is 0.24 nm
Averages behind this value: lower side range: 47.7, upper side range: 49.6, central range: 42.7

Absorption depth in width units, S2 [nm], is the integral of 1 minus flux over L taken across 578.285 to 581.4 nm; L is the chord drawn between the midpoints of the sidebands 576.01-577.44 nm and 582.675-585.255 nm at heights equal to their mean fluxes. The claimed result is 0.11 nm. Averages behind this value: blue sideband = 47.2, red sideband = 49.5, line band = 46.5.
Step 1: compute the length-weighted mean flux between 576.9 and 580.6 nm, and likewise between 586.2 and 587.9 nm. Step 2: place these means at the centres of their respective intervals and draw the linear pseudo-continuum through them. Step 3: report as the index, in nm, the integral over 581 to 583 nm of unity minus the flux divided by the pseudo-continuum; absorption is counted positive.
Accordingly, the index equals -0.12 nm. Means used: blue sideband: 45.1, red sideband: 48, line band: 49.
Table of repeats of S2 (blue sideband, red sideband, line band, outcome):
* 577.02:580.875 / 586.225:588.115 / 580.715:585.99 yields -0.25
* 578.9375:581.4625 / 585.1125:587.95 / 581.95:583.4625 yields -0.07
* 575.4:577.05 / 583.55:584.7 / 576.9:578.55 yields 0.10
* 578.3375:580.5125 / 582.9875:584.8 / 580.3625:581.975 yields -0.08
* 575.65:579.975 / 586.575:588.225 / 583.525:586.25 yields -0.07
